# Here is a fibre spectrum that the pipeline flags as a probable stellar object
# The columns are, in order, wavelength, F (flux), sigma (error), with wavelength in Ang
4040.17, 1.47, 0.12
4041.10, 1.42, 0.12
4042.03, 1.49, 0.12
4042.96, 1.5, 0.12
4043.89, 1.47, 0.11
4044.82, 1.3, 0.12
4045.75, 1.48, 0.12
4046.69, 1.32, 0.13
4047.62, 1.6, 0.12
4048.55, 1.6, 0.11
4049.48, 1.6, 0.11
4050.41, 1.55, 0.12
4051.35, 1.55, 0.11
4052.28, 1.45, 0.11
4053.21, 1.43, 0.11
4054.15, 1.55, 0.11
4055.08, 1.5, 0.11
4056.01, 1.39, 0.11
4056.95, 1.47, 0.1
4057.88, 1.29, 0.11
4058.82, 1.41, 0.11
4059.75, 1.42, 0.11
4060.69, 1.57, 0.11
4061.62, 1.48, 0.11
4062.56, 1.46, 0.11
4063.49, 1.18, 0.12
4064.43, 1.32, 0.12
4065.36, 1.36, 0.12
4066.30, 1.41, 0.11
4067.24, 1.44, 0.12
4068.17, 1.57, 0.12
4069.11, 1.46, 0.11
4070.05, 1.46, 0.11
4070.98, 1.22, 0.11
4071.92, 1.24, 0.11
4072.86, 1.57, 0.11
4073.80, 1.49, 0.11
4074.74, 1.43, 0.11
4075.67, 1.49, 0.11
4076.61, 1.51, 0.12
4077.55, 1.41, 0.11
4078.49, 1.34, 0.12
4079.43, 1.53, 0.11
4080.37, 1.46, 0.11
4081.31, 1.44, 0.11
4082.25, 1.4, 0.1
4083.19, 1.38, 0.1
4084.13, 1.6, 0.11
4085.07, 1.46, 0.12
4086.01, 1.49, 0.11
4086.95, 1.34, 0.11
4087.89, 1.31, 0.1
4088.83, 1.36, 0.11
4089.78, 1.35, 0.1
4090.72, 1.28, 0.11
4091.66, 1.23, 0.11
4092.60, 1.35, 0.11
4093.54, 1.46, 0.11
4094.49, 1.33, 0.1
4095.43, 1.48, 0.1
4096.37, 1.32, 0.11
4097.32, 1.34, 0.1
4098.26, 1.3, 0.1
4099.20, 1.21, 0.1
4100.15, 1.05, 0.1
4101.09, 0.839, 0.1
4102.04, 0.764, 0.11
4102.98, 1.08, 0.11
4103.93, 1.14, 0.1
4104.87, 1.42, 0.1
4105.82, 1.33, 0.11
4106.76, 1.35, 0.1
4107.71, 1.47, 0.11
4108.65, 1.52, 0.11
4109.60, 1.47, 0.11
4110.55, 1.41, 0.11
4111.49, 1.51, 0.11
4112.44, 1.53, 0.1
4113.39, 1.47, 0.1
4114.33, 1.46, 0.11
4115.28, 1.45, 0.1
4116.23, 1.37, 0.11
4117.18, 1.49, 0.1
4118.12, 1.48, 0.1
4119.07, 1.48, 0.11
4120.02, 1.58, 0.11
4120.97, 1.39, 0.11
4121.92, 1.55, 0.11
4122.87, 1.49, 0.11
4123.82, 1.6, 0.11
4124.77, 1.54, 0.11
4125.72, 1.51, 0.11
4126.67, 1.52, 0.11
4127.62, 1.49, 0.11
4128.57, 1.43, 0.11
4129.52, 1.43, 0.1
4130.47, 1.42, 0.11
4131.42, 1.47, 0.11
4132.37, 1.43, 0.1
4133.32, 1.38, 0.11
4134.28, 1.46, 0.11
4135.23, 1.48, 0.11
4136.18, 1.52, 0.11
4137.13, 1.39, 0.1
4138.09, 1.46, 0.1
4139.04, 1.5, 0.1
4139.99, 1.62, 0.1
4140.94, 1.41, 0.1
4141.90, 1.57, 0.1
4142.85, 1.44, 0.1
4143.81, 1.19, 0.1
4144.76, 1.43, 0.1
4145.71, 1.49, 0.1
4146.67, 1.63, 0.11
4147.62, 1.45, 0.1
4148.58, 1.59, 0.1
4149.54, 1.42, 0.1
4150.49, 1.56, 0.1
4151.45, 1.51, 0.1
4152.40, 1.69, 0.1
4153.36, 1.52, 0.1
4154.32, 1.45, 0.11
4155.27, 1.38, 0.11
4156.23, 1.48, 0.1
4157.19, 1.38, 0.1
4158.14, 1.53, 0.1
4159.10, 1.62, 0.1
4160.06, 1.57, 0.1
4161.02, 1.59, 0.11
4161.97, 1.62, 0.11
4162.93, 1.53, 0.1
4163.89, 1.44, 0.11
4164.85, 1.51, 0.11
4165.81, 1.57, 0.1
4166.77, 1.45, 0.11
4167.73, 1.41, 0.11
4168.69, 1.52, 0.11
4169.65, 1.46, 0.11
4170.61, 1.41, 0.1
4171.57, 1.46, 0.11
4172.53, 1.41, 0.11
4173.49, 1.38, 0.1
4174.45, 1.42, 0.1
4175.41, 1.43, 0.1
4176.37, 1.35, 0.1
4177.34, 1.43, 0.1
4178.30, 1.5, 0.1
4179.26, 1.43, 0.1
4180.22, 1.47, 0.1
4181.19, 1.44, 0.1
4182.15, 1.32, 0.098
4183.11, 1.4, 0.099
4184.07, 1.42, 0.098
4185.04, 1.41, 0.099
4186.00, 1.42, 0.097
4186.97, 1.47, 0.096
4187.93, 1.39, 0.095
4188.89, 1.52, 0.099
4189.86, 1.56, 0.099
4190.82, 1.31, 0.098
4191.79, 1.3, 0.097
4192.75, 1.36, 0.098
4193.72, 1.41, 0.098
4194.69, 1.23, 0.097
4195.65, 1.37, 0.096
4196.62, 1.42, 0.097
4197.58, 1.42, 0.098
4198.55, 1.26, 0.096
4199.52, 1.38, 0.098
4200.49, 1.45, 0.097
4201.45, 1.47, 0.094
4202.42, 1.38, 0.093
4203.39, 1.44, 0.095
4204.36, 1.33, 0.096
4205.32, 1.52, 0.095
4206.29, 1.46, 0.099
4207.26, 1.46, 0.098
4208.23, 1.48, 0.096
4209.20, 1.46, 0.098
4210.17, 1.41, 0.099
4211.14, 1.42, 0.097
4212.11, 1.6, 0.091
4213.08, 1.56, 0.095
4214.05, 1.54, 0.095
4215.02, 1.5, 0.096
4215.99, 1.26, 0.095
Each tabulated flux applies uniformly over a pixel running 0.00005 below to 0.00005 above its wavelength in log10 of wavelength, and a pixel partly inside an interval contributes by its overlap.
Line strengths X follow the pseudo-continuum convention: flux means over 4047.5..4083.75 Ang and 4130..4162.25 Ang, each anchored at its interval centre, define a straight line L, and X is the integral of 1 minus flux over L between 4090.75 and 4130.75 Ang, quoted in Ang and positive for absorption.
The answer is 2.4 Ang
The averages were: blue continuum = 1.45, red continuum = 1.49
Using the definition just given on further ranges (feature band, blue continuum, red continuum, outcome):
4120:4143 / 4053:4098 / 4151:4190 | -0.6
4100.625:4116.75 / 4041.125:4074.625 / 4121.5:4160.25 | 1.6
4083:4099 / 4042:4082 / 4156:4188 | 0.9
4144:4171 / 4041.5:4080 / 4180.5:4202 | -1.8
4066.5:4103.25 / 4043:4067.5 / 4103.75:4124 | 2.4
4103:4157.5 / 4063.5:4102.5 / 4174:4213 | -3.1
